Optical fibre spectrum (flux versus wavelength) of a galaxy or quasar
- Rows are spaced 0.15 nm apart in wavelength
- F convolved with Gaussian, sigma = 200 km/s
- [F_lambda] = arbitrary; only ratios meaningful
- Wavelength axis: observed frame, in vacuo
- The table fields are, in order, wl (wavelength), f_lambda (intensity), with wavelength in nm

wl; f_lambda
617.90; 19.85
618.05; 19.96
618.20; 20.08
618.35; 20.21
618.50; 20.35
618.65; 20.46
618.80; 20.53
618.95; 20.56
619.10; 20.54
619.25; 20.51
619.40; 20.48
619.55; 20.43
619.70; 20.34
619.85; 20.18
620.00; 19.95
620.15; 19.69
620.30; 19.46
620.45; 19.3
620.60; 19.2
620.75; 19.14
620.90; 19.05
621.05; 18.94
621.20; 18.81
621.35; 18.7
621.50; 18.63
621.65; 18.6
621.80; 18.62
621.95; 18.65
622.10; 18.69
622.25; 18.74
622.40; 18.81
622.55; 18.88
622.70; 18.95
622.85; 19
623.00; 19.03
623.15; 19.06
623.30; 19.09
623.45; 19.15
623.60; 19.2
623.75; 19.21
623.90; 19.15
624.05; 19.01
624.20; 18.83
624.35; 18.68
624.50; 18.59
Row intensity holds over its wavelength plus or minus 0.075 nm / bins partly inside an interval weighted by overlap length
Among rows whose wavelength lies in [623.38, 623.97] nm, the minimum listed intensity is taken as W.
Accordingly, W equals 19.15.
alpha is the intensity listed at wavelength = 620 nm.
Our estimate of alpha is 19.95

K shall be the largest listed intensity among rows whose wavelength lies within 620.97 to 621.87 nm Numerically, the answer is 18.94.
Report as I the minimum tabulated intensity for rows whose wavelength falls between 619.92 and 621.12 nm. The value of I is 18.94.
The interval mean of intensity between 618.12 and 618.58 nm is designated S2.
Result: 20.2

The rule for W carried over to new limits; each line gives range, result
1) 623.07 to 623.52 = 19.06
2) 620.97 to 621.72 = 18.6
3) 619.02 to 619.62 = 20.43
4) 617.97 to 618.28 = 19.96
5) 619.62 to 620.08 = 19.95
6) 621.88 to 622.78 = 18.65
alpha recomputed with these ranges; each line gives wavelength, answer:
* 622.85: 19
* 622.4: 18.81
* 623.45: 19.15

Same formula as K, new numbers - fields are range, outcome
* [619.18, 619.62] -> 20.51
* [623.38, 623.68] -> 19.2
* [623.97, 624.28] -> 19.01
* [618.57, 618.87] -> 20.53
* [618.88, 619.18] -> 20.56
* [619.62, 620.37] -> 20.34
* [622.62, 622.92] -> 19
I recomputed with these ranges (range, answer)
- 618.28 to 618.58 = 20.21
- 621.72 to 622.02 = 18.62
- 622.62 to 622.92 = 18.95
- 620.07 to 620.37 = 19.46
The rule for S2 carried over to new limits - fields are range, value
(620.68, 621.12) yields 19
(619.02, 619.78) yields 20.5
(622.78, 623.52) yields 19.1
